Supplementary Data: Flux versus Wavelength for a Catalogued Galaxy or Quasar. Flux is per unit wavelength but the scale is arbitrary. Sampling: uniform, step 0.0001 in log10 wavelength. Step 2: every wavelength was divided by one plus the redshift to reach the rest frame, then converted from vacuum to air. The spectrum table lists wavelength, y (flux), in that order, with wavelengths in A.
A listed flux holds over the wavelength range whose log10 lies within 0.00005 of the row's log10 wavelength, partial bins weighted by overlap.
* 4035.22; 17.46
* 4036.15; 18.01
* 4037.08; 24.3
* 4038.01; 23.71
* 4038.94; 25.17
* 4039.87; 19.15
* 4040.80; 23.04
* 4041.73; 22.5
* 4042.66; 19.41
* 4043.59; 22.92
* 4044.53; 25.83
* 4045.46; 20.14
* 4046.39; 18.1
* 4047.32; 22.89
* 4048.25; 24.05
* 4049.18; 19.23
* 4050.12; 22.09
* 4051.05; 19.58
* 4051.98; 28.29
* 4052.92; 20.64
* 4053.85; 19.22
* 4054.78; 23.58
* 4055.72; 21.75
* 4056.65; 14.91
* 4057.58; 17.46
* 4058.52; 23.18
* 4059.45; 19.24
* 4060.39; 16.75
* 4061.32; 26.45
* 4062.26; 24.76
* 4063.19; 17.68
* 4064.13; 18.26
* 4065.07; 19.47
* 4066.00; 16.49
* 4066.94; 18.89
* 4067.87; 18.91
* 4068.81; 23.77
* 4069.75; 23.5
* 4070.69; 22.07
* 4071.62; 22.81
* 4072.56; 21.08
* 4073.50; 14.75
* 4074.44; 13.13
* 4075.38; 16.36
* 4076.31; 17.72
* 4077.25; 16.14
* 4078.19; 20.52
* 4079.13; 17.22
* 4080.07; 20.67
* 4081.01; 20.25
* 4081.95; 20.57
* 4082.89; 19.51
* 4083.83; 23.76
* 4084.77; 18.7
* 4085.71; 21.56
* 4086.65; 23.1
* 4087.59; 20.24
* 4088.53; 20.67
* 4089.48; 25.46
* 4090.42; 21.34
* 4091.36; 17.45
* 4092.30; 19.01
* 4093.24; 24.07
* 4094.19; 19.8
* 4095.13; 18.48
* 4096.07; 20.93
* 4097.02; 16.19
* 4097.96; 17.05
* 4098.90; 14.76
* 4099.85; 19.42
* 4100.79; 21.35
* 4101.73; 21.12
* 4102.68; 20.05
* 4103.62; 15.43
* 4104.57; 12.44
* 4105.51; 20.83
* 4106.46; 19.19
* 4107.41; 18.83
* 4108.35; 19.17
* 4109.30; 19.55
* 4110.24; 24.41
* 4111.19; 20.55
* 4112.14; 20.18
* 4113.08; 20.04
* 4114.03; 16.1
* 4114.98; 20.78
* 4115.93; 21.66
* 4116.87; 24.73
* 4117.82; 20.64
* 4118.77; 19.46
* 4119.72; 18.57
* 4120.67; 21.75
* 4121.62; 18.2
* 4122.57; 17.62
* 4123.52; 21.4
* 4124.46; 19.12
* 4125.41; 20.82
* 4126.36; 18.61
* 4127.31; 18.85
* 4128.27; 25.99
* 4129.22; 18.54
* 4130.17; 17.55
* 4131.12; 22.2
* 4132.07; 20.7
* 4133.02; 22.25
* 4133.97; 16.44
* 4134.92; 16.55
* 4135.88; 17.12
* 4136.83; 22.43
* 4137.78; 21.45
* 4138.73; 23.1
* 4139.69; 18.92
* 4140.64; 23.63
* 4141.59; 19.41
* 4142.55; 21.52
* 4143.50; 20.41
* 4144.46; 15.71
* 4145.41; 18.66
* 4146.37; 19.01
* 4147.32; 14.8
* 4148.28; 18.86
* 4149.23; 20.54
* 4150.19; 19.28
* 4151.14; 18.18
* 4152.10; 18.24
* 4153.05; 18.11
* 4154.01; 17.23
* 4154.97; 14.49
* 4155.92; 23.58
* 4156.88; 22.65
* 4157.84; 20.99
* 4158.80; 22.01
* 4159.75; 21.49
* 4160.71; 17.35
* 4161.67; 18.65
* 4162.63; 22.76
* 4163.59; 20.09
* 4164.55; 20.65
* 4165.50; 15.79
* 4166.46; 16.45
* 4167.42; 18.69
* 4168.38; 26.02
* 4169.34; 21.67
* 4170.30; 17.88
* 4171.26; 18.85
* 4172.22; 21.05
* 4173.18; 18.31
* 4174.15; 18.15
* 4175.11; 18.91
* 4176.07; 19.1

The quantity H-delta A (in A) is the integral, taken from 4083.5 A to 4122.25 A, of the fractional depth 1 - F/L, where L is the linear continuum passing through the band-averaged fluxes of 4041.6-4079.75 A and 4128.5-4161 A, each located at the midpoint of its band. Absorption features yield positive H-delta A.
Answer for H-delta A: 0.03 A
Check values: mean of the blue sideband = 20.3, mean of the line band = 19.9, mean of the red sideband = 19.6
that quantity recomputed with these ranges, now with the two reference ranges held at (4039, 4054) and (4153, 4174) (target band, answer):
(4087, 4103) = 0.8 A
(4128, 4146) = 0.2 A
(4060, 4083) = 2.0 A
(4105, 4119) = 0.2 A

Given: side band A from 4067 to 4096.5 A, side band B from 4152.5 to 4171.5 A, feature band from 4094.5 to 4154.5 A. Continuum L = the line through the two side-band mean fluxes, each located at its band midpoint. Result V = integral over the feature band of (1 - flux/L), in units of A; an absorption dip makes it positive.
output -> 1.5 A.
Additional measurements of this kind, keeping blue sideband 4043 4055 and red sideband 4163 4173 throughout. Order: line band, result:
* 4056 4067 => 1.1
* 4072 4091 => 1.5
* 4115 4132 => 0.2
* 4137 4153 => 0.5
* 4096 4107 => 1.5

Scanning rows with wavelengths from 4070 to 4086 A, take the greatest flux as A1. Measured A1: 23.76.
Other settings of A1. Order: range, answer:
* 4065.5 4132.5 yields 25.99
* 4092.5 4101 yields 24.07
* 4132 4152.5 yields 23.63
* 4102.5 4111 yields 24.41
